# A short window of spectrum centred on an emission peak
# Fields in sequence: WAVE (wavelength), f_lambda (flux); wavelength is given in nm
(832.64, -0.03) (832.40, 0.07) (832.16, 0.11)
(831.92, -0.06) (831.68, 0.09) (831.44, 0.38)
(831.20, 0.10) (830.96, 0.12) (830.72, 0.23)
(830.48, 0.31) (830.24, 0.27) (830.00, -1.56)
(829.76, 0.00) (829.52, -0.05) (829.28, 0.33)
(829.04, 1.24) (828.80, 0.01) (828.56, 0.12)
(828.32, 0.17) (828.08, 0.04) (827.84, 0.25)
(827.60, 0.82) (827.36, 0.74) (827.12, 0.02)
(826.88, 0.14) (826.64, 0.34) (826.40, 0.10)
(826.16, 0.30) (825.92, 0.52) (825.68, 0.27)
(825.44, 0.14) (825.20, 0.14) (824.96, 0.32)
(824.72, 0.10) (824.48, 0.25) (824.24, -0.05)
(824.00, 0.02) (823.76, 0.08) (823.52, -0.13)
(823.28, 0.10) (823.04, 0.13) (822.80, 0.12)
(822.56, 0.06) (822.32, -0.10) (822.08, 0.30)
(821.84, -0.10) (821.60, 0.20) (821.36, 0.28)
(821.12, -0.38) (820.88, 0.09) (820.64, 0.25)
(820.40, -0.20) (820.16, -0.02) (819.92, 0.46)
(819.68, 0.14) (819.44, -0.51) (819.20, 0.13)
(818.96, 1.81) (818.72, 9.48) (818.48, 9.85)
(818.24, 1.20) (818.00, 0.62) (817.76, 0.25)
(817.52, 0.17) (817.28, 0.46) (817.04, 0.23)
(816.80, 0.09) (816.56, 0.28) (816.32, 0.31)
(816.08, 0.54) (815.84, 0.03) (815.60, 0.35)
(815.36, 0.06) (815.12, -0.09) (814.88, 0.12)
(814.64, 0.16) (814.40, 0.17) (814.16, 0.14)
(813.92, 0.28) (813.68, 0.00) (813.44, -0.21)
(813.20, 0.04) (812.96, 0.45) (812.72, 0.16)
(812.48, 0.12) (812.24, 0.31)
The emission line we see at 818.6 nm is [O III]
